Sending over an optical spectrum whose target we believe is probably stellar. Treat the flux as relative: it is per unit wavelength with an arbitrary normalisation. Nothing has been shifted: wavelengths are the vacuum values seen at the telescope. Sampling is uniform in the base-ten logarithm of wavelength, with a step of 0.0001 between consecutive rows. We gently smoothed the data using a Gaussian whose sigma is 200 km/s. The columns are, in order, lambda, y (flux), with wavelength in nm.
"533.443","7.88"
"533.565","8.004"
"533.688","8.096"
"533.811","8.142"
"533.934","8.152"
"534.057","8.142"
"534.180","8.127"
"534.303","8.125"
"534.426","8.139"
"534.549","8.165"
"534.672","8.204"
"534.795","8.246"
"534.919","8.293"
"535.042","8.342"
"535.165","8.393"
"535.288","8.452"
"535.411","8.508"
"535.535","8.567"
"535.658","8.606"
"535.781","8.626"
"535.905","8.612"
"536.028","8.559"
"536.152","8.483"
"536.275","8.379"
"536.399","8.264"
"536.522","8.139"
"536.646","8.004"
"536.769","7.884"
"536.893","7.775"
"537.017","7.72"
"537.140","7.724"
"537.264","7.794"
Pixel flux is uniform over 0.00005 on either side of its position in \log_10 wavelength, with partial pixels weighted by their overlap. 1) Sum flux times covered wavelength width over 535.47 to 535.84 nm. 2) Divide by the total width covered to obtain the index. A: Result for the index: 8.6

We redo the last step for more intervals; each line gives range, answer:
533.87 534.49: 8.14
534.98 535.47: 8.44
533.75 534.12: 8.14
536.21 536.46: 8.32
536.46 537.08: 7.91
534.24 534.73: 8.16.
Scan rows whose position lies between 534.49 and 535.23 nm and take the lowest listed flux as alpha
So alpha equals 8.165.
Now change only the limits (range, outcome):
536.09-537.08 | 7.72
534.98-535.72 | 8.342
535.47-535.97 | 8.567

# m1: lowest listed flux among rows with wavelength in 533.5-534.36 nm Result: 8.004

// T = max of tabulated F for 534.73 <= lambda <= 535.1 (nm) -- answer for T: 8.342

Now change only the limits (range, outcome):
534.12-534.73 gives 8.204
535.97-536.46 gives 8.559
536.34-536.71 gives 8.264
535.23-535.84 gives 8.626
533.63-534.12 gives 8.152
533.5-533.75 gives 8.096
